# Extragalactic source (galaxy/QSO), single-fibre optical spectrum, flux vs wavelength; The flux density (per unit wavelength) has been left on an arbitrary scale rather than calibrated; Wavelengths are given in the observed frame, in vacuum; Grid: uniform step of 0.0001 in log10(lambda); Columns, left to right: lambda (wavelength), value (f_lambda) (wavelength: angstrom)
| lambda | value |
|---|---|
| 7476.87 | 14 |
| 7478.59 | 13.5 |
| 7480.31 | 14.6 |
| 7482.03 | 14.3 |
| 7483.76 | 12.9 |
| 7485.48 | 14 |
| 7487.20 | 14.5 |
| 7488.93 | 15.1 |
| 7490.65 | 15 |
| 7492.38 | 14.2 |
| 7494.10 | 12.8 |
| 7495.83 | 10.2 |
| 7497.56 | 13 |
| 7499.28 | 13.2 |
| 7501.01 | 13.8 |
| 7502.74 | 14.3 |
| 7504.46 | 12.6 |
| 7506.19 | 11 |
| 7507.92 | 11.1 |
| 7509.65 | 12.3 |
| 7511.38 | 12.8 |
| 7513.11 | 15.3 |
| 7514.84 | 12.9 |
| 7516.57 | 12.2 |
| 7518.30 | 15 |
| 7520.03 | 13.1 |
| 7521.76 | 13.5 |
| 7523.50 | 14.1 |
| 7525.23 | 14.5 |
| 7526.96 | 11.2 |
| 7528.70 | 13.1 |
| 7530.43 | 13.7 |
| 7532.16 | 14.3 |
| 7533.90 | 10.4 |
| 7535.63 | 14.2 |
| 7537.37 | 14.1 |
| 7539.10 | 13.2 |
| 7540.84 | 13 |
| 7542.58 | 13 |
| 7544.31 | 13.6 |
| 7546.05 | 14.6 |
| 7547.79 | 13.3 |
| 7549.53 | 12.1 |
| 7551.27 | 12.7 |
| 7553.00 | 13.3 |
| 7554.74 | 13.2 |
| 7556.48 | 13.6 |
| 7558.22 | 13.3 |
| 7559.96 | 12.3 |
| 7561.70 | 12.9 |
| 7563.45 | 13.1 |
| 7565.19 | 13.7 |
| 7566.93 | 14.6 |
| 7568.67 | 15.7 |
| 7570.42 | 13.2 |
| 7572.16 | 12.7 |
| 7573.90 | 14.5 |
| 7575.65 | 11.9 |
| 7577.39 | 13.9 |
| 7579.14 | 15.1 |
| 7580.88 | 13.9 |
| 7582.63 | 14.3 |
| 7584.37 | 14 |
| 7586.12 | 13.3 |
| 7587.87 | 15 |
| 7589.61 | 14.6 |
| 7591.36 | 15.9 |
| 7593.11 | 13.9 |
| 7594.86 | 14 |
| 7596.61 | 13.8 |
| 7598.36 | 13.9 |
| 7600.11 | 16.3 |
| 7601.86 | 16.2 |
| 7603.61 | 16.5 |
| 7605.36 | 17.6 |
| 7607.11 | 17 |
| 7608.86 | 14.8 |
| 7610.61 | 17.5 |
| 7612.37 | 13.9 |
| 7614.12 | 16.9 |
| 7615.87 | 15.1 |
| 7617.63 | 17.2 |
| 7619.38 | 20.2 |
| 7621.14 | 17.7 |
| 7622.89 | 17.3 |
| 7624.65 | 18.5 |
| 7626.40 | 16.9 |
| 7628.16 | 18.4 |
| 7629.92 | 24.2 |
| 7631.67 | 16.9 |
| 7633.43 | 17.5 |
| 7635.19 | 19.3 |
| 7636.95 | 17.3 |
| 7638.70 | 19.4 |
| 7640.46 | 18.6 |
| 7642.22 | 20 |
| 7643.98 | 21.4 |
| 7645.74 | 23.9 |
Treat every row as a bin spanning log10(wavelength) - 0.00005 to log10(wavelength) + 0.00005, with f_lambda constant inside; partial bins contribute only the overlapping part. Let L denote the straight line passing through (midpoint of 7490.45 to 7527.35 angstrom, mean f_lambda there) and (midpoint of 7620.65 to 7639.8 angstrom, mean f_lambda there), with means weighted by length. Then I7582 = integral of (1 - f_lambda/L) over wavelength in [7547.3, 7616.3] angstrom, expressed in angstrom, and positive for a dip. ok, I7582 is 8.53 angstrom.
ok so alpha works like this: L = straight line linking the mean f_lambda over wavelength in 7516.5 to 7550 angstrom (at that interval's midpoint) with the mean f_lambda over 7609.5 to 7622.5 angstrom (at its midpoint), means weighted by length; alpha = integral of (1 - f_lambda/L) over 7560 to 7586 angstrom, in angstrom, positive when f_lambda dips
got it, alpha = 2.2 angstrom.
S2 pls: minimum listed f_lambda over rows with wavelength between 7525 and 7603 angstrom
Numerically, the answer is 10.4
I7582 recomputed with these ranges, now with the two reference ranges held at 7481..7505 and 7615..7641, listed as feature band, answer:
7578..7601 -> 3.39 angstrom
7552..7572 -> 3.12 angstrom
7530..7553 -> 3.06 angstrom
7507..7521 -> 1.21 angstrom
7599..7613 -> 1.04 angstrom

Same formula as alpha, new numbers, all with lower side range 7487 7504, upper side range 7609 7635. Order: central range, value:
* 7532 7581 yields 6.7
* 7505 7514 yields 1.0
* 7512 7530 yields 1.1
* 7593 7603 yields 1.3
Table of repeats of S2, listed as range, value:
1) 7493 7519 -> 10.2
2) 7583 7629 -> 13.3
